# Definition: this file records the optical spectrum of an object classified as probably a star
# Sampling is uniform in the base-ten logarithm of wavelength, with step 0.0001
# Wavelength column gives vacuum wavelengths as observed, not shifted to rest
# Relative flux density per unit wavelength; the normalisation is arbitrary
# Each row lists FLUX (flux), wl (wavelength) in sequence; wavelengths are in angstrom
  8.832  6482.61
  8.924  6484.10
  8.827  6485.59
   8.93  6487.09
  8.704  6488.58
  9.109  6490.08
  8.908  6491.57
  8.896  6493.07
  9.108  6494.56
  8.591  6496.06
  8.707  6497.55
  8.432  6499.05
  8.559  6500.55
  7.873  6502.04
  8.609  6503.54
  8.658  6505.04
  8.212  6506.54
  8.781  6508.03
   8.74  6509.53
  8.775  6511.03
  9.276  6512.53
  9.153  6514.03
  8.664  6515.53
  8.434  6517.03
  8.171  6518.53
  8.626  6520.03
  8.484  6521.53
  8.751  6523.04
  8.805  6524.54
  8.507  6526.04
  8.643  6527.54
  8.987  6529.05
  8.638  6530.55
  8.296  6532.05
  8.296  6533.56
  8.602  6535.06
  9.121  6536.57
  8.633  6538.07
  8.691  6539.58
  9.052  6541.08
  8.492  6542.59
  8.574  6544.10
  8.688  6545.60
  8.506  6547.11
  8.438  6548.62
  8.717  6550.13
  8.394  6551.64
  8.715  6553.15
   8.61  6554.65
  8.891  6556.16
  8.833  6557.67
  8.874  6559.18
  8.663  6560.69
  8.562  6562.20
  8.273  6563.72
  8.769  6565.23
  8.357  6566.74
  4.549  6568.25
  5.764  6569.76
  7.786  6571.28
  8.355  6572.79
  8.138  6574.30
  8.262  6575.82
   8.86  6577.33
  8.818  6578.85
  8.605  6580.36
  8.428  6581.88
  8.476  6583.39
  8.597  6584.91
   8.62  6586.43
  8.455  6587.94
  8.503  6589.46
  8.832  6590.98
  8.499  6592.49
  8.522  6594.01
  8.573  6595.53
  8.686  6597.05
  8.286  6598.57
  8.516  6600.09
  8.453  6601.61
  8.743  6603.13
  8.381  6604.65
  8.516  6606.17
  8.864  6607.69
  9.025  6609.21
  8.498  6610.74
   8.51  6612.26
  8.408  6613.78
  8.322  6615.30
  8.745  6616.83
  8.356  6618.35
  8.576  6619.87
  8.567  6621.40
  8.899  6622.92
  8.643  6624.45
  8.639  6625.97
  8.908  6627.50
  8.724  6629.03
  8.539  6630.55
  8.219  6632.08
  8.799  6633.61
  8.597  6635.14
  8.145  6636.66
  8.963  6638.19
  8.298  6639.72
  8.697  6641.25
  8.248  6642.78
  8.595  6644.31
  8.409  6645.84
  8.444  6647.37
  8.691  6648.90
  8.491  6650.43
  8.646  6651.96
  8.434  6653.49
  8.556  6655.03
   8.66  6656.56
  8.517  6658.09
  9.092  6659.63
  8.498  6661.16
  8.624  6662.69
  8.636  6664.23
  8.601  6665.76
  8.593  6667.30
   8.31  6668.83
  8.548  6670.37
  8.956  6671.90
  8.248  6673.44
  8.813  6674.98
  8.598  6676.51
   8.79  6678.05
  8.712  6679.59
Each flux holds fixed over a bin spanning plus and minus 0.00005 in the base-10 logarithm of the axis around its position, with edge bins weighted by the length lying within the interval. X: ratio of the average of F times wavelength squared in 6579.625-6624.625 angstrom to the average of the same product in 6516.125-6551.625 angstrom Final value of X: 1.02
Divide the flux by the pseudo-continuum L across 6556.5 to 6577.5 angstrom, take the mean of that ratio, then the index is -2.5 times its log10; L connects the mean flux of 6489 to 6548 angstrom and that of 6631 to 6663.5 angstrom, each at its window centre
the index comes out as 0.08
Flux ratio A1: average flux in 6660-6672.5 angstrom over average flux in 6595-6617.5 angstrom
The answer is 1.01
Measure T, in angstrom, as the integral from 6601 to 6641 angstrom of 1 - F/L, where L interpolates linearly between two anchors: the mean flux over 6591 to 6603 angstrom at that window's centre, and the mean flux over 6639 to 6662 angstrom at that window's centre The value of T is -0.22 angstrom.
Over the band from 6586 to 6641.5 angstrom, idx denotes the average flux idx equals 8.58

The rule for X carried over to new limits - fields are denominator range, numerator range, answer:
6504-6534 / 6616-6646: 1.03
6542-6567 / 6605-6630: 1.02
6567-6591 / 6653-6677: 1.10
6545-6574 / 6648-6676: 1.08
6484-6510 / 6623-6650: 1.03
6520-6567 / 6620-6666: 1.02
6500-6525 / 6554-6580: 0.96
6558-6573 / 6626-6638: 1.12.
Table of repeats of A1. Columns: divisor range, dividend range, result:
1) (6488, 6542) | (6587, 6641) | 0.99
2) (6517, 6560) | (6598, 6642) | 0.99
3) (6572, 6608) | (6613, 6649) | 1.00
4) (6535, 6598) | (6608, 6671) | 1.02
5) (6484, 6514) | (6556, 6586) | 0.94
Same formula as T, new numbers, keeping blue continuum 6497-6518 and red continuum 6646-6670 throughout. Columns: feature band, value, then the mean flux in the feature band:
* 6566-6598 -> 1.6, 8.18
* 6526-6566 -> -0.2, 8.65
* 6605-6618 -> 0.0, 8.6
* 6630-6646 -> 0.2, 8.5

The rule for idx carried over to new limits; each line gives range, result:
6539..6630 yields 8.47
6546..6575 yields 8.17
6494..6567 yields 8.64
